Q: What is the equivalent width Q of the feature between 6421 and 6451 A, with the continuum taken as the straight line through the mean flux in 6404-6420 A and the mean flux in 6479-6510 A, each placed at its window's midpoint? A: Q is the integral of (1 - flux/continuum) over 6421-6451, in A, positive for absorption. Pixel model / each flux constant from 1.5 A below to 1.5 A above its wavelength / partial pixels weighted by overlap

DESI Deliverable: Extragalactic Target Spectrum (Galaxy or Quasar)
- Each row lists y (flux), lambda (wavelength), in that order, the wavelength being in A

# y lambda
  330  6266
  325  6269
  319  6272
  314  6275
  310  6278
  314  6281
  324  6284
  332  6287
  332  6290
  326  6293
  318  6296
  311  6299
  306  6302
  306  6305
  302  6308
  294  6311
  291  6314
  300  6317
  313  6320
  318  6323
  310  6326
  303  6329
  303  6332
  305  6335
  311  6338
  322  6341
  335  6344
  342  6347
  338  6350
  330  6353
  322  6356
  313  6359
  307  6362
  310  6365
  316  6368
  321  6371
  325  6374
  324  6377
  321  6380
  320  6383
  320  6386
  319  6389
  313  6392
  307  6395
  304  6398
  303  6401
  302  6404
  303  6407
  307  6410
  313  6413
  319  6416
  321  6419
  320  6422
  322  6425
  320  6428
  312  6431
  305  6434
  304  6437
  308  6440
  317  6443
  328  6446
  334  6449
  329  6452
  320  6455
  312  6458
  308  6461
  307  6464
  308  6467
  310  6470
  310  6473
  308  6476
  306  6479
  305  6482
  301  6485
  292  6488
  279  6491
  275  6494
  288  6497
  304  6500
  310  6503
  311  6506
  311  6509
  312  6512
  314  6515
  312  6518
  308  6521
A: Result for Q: -1.0 A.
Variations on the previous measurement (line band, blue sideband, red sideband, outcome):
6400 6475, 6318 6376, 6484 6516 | -1.6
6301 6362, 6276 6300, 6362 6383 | 1.3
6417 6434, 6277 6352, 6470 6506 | -0.7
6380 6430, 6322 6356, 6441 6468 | 0.8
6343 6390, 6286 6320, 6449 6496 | -2.1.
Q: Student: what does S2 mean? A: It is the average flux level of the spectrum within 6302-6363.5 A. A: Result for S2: 313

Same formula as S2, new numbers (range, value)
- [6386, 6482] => 313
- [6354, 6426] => 315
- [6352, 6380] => 319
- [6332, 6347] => 319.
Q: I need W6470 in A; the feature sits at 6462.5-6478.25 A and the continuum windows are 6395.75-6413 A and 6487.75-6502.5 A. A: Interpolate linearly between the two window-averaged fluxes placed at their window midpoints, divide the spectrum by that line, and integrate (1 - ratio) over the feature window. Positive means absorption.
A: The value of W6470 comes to -0.83 A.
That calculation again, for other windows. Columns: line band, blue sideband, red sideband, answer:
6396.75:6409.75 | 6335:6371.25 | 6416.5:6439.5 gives 0.56 A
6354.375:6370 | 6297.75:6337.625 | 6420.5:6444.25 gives -0.29 A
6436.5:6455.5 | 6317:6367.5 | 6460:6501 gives -1.04 A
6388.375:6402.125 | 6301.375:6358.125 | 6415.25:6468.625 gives 0.27 A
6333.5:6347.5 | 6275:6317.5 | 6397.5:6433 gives -0.42 A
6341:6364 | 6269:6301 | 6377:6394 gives -0.50 A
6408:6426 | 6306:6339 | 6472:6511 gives -0.86 A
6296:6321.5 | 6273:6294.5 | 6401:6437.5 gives 1.29 A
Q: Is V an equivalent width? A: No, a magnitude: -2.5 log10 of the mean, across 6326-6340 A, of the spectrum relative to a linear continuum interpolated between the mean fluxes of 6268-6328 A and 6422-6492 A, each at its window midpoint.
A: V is 0.02 mag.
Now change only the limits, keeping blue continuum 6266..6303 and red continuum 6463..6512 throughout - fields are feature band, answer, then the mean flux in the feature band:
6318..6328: 0.014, 312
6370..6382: -0.038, 323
